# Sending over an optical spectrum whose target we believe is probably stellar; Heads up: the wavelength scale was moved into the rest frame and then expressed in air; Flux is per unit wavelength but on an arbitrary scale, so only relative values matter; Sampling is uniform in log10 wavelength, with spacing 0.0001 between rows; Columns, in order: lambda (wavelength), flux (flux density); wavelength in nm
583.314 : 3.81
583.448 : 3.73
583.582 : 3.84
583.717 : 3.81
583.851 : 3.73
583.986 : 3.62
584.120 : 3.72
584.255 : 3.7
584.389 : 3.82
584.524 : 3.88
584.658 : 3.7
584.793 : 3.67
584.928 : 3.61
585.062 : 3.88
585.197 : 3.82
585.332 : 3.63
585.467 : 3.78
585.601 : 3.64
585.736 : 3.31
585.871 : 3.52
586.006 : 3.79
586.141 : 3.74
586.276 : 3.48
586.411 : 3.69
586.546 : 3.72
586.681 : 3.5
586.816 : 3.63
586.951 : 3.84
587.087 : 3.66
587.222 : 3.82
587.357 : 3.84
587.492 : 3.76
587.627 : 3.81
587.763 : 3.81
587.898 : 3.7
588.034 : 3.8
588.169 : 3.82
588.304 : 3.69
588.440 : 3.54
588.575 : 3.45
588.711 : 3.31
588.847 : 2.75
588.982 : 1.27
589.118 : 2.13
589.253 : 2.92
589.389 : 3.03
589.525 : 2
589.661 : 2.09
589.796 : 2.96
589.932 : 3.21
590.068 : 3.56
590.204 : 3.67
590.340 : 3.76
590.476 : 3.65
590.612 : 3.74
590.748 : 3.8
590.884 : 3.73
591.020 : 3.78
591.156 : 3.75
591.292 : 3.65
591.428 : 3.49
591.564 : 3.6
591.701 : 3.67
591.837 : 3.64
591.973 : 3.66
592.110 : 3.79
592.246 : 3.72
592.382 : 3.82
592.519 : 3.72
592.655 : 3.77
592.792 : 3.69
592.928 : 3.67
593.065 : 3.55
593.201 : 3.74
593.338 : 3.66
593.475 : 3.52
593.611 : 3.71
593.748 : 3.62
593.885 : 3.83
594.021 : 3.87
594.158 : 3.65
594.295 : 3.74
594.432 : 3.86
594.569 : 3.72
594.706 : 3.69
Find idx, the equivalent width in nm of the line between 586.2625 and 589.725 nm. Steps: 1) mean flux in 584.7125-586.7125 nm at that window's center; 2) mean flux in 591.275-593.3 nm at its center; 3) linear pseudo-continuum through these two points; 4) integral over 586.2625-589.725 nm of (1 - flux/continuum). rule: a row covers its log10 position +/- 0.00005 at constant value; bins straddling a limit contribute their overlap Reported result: 0.335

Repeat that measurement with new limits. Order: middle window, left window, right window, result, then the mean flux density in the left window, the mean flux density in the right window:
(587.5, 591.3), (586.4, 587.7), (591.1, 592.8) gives 0.42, 3.73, 3.69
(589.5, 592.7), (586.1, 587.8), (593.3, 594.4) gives 0.16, 3.71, 3.71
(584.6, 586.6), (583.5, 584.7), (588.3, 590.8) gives -0.06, 3.76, 3.06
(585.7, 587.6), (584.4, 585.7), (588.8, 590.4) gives -0.16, 3.73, 2.78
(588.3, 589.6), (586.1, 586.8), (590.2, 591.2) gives 0.33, 3.62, 3.74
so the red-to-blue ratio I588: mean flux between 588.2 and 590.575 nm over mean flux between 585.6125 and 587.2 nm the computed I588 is 0.8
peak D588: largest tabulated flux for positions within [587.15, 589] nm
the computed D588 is 3.84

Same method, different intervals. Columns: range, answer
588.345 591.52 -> 3.8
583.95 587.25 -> 3.88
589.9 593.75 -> 3.82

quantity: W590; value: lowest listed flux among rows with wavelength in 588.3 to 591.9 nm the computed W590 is 1.27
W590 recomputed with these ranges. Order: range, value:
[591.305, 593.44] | 3.49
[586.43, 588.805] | 3.31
